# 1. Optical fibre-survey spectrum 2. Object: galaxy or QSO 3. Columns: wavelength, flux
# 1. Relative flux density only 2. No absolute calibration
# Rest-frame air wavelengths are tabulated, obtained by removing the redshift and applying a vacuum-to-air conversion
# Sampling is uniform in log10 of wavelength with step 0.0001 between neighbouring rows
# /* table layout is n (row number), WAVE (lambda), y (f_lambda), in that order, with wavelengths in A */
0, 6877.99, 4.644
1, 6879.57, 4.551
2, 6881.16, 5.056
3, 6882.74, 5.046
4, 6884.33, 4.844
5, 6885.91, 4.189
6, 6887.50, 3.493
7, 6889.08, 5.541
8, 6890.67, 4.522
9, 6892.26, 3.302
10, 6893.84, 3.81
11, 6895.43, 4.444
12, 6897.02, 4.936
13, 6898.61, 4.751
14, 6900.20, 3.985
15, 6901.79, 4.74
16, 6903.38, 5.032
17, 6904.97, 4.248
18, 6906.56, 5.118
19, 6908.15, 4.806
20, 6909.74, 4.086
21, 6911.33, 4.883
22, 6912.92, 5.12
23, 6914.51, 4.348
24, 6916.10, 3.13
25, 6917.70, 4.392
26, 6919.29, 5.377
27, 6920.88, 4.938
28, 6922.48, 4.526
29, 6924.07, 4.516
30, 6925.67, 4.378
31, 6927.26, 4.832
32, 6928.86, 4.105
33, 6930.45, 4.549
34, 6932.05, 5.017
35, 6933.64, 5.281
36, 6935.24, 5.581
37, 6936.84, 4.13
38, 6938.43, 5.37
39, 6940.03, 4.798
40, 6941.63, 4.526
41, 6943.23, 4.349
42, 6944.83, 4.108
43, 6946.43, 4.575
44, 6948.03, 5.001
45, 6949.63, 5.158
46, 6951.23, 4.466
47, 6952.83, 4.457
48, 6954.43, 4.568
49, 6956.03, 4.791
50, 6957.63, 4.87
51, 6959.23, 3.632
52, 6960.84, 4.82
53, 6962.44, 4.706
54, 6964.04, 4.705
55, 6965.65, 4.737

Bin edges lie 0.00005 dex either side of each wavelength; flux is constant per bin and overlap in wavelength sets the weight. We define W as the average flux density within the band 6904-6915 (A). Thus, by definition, 4.68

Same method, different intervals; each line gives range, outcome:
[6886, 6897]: 4.24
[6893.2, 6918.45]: 4.49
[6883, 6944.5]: 4.58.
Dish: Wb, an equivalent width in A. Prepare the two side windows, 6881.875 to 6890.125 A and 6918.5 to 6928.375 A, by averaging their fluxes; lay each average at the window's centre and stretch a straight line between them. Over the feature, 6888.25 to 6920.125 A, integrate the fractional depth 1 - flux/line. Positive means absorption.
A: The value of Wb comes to 1.0 A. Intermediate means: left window 4.63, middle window 4.53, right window 4.74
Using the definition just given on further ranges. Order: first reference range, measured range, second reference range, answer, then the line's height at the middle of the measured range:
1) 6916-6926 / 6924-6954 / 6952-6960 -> -1.22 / 4.51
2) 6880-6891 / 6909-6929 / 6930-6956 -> 0.82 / 4.72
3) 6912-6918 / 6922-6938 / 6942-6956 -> -1.12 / 4.4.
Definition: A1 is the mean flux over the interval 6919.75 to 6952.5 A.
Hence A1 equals 4.71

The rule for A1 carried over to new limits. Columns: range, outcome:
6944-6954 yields 4.62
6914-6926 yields 4.45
